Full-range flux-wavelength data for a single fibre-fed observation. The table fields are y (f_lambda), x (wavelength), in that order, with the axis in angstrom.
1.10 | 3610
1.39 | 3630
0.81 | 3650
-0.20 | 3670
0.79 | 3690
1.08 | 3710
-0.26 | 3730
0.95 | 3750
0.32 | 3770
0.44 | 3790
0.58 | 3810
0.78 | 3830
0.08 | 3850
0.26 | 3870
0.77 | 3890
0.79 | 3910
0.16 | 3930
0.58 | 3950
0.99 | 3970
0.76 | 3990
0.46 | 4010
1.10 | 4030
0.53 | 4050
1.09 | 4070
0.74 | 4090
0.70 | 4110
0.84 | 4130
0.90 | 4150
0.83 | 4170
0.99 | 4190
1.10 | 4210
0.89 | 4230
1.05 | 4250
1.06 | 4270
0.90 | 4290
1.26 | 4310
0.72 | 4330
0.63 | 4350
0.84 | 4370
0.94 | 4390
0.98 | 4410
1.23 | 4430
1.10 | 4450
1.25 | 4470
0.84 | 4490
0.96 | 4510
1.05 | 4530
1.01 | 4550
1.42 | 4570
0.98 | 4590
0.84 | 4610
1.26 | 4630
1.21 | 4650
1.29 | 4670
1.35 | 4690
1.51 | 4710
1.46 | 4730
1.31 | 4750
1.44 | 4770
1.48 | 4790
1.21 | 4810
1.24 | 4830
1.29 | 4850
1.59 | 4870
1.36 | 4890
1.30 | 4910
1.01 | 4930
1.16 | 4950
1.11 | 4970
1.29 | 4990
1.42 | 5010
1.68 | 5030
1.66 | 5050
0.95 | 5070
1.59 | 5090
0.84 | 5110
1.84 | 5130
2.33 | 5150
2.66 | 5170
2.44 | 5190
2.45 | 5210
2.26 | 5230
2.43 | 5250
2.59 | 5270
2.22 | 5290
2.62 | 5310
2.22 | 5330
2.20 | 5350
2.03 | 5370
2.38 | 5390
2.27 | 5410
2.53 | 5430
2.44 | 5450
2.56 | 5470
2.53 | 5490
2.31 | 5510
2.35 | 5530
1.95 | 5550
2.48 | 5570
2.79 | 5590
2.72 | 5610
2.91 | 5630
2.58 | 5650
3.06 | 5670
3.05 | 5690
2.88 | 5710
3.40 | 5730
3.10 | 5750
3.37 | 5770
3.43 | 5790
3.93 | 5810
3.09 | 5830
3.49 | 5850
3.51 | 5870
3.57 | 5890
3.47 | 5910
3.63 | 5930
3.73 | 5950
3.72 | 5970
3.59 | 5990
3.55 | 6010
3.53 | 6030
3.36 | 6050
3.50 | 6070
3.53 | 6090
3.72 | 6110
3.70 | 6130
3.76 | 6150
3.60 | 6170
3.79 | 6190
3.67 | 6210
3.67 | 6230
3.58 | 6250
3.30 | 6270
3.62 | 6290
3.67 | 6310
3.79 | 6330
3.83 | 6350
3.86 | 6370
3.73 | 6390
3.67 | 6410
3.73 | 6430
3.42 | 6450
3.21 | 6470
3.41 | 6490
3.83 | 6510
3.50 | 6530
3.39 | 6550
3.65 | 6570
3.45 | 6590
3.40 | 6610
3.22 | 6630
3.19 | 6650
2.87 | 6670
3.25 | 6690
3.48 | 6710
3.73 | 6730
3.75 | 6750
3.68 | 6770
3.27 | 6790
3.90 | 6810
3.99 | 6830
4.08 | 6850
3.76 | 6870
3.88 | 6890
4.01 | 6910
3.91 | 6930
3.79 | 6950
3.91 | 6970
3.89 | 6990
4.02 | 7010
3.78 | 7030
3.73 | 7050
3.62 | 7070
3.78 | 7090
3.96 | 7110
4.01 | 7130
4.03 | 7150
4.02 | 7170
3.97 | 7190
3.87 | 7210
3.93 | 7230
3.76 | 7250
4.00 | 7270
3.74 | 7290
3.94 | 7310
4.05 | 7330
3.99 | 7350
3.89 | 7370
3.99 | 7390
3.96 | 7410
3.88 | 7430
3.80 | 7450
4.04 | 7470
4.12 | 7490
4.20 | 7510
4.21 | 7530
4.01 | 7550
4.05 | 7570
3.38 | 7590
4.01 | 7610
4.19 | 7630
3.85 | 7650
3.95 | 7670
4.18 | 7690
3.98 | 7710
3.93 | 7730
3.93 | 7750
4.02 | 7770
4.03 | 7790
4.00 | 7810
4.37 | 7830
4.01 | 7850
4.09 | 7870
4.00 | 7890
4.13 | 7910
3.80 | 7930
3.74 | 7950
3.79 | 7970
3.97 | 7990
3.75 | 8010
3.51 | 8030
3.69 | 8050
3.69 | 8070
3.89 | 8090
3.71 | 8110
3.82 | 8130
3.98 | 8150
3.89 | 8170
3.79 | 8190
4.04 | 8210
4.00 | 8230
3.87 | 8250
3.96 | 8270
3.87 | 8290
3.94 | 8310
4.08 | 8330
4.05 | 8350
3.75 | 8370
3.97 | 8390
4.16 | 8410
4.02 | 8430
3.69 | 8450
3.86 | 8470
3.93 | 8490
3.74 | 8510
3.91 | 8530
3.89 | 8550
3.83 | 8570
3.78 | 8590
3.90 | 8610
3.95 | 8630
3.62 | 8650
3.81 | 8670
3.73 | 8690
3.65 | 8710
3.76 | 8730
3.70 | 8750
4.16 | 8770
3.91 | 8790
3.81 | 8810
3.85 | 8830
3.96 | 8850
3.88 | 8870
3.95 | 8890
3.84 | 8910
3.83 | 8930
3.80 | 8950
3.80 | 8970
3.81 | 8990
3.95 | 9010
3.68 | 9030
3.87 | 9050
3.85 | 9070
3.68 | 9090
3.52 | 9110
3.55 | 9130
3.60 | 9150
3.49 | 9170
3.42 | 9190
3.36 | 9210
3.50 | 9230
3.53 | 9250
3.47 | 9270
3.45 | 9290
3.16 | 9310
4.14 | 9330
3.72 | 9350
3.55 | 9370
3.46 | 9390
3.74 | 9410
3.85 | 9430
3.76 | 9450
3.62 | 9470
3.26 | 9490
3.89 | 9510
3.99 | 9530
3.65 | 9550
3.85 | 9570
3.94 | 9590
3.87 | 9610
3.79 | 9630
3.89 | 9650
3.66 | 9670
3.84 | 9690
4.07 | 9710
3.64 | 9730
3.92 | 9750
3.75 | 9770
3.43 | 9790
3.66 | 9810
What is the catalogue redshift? 0.29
